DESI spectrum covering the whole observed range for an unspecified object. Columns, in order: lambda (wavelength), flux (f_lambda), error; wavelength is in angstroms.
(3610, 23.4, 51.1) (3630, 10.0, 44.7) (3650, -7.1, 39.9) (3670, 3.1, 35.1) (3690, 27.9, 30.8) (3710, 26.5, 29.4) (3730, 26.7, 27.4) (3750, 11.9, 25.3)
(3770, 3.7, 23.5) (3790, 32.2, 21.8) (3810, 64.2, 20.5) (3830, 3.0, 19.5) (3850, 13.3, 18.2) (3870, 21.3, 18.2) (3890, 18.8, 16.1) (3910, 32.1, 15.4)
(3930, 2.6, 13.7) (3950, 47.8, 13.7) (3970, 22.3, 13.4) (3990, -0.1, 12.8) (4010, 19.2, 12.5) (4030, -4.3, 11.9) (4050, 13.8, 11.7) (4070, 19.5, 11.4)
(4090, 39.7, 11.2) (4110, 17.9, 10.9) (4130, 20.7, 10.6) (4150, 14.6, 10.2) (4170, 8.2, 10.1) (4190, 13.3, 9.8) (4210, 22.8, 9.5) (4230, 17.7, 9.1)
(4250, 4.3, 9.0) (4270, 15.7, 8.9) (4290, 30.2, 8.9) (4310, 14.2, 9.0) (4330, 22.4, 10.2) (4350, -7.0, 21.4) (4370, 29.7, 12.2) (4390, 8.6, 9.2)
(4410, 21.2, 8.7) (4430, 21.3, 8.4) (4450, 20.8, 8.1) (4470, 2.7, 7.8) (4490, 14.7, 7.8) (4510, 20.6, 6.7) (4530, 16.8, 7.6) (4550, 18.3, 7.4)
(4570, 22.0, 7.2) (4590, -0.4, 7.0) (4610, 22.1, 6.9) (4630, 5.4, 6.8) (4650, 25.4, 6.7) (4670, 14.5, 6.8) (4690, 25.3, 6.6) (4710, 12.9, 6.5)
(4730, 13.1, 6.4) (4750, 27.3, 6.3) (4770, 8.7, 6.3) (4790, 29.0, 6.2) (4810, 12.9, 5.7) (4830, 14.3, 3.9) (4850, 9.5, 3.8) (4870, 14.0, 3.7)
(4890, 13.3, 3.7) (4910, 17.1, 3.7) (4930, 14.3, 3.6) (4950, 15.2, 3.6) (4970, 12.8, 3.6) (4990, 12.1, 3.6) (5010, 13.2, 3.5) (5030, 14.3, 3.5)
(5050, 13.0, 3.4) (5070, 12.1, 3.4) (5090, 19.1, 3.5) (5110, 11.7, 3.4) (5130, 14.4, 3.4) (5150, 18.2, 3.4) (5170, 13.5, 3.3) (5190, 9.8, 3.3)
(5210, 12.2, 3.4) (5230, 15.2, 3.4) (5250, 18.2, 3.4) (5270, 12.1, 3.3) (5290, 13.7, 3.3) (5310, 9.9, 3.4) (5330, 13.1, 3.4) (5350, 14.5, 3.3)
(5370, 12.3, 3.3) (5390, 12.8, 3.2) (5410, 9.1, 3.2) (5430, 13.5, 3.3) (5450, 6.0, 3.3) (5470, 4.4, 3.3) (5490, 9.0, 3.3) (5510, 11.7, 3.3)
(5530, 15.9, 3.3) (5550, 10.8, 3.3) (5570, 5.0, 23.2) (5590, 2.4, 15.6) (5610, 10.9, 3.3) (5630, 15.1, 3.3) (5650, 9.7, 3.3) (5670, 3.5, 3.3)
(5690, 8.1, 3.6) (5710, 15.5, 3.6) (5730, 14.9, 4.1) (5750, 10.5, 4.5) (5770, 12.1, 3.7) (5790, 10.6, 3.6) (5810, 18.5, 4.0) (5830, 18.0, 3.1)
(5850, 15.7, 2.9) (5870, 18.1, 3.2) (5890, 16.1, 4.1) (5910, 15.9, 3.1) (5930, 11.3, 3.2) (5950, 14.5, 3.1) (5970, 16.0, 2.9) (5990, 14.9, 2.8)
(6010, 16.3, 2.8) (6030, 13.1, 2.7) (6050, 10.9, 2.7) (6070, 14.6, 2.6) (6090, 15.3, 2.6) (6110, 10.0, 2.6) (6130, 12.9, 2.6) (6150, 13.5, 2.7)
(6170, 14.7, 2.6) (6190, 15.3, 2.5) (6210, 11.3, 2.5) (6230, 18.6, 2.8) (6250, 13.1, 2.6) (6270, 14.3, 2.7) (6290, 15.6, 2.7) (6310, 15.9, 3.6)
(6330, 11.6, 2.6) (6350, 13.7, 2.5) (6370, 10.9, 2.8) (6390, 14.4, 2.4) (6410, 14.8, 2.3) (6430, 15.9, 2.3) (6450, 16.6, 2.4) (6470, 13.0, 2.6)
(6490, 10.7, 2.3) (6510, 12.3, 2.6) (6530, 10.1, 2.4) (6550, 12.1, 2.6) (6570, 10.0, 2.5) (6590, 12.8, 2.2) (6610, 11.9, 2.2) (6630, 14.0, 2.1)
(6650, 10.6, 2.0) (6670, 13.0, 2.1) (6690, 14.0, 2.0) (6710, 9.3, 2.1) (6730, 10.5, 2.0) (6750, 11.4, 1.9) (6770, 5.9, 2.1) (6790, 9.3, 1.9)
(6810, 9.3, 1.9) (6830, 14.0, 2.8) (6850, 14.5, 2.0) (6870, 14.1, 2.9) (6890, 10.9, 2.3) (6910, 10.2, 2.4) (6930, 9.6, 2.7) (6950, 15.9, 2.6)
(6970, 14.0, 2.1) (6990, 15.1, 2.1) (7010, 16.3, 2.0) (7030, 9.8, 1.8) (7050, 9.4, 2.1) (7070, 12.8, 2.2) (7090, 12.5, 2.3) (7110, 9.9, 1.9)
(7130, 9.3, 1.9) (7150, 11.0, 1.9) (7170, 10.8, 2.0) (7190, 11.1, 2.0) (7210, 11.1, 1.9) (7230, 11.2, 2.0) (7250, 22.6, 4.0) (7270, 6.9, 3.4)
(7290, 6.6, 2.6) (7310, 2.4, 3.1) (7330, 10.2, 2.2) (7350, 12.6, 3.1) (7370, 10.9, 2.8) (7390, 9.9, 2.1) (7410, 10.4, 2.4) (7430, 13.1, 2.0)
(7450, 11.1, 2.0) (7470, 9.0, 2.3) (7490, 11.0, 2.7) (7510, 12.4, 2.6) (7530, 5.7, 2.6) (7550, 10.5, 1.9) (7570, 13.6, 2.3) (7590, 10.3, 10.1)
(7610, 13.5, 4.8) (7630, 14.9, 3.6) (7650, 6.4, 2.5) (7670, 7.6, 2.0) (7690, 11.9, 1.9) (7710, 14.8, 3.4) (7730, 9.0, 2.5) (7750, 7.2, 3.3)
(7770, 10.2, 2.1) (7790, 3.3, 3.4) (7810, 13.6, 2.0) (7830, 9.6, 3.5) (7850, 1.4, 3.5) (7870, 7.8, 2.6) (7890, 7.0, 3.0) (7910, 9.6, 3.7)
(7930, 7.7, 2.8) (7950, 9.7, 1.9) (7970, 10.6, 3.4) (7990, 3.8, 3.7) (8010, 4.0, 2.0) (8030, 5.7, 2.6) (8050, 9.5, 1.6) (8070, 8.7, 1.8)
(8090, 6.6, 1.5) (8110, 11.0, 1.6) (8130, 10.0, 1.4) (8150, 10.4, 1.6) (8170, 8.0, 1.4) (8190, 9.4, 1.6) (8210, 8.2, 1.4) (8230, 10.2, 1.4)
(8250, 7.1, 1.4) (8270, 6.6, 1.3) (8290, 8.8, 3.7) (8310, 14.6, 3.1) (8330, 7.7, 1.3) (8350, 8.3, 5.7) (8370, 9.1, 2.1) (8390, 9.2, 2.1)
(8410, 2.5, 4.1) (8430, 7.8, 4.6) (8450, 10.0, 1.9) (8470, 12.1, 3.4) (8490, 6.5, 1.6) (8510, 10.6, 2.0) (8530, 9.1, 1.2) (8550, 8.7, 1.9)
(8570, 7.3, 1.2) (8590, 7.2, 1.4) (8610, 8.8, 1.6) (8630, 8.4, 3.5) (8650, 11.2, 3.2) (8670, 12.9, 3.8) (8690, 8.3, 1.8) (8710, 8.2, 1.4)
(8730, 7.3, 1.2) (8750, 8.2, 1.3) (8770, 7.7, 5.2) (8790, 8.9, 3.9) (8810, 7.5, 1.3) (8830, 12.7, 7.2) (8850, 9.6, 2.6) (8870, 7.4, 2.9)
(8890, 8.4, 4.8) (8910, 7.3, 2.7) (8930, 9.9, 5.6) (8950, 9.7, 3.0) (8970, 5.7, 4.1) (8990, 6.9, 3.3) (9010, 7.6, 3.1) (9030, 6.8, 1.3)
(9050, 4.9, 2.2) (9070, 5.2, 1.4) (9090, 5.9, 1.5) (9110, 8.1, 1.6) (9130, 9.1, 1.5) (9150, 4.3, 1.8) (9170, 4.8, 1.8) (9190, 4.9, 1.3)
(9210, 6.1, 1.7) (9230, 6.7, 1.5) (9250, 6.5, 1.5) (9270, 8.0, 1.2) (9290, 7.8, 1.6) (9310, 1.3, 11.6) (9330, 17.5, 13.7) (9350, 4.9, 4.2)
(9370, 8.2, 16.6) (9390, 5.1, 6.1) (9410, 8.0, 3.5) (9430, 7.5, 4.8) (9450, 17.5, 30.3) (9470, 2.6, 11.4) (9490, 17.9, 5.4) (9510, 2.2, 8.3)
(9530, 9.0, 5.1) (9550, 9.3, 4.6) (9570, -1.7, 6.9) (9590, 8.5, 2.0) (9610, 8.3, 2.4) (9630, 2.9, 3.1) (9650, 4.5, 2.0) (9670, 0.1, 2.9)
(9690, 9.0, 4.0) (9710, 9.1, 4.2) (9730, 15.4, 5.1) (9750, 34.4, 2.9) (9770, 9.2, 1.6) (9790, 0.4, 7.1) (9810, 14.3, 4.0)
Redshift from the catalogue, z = 1.613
